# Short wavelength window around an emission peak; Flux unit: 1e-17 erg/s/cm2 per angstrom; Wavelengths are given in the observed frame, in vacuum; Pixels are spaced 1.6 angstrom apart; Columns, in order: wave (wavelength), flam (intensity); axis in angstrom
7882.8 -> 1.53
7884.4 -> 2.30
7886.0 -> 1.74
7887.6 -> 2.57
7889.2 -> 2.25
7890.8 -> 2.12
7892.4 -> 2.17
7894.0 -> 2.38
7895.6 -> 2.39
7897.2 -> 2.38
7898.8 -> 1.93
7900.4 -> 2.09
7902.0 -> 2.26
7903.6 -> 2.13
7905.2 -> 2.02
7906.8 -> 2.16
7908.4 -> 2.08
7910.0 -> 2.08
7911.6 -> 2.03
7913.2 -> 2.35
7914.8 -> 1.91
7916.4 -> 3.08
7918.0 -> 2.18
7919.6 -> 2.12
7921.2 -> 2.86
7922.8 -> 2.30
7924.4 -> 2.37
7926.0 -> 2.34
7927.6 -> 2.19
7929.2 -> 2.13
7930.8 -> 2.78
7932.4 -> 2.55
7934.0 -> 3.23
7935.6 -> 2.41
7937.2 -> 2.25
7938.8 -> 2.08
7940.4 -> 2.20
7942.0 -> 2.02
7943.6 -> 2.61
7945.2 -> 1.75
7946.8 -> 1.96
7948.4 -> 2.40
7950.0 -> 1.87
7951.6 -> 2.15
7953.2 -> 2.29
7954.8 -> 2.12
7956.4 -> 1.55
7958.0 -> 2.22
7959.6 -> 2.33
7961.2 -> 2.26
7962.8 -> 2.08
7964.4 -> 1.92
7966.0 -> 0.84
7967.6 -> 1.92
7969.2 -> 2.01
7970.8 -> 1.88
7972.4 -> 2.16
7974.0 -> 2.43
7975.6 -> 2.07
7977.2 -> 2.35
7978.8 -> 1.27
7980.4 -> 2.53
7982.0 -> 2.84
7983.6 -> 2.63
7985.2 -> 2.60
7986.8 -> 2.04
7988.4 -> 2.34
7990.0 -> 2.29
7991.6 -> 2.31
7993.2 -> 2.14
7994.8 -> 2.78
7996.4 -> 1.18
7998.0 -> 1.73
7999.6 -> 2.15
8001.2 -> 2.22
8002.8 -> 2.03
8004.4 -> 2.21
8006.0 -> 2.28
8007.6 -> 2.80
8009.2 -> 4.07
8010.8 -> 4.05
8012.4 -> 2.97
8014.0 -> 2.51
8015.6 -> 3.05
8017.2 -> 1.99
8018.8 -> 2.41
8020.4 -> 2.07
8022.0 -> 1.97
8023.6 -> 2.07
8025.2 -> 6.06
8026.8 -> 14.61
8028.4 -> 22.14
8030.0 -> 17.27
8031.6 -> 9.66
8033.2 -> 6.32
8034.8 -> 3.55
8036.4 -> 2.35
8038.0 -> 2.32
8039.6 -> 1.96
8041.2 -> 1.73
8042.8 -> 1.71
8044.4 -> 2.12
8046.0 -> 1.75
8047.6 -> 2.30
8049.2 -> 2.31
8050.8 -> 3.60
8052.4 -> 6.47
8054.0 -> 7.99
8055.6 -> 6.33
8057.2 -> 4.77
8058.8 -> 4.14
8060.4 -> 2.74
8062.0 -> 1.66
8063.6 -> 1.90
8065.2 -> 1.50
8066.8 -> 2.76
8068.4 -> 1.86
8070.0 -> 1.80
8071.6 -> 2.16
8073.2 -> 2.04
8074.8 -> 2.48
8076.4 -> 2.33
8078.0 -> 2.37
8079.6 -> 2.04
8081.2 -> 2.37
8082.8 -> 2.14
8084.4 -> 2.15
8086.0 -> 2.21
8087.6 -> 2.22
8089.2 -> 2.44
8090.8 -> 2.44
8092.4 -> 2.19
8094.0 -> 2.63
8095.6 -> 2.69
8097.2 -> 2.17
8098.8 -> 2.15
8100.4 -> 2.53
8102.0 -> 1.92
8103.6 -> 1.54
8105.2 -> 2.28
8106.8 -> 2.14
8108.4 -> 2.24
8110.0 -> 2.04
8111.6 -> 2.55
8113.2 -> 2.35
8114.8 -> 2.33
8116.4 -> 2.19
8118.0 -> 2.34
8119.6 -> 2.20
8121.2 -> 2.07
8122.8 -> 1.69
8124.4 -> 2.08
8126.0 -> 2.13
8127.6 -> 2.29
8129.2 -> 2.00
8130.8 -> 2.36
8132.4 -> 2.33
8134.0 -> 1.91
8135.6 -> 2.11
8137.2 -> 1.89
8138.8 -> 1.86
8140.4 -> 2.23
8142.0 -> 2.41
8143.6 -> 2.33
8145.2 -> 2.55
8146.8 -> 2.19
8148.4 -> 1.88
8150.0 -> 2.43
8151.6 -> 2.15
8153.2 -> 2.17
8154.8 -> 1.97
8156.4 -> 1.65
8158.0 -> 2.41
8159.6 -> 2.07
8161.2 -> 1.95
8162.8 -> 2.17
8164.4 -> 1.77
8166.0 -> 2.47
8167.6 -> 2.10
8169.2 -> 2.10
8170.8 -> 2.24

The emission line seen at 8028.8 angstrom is H-alpha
